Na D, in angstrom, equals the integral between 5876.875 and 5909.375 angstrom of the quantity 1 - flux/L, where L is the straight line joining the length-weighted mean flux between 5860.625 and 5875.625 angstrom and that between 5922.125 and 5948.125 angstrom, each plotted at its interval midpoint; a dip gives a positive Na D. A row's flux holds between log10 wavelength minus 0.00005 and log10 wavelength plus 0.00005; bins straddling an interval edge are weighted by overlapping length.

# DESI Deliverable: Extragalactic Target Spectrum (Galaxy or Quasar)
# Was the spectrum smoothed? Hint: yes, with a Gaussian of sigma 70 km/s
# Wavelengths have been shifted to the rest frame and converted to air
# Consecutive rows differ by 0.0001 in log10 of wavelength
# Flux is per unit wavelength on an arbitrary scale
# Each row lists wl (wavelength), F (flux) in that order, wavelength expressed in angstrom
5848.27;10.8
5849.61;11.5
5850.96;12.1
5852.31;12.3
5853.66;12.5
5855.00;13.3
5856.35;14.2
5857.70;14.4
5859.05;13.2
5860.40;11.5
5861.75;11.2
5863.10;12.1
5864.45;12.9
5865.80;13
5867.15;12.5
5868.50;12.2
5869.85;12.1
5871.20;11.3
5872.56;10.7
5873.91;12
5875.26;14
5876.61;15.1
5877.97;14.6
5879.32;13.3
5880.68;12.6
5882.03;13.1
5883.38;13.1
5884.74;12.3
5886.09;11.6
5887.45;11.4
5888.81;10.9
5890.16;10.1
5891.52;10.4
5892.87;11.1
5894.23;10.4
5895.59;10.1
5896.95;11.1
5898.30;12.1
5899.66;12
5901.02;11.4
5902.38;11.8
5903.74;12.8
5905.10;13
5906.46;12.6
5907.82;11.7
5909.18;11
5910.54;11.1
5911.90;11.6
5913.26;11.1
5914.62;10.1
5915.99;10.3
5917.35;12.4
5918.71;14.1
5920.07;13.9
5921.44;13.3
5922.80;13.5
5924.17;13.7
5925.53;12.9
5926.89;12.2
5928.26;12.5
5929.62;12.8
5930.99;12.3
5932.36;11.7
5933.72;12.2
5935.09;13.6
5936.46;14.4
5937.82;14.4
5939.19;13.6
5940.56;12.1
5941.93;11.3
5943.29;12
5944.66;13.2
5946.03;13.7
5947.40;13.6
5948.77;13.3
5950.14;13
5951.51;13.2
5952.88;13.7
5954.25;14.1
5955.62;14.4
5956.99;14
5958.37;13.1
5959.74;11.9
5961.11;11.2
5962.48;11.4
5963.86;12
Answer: 1.3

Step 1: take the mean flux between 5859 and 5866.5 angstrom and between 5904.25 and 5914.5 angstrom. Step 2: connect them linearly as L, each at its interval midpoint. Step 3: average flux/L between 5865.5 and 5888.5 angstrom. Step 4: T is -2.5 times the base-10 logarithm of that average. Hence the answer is -0.05 mag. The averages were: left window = 12.2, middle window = 12.6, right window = 11.7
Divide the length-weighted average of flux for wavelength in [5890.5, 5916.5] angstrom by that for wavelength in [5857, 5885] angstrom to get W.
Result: 0.9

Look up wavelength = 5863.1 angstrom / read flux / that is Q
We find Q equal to 12.1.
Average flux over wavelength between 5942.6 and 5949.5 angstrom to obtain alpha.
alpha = 13.2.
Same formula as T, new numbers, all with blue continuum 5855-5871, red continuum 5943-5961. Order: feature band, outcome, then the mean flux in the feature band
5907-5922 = 0.10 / 11.9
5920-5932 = 0.01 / 12.9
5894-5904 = 0.13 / 11.5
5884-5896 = 0.17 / 10.9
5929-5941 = 0.01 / 13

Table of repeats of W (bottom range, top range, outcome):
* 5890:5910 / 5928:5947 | 1.12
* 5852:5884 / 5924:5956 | 1.02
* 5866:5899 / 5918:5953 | 1.09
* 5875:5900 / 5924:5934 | 1.04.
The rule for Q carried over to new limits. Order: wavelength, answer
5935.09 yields 13.6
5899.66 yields 12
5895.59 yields 10.1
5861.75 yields 11.2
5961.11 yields 11.2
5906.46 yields 12.6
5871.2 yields 11.3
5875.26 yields 14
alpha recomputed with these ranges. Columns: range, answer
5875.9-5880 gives 14.3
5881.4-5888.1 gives 12.3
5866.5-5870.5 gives 12.3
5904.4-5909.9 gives 12.1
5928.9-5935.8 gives 12.5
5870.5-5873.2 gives 11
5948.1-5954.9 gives 13.5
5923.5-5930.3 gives 12.8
